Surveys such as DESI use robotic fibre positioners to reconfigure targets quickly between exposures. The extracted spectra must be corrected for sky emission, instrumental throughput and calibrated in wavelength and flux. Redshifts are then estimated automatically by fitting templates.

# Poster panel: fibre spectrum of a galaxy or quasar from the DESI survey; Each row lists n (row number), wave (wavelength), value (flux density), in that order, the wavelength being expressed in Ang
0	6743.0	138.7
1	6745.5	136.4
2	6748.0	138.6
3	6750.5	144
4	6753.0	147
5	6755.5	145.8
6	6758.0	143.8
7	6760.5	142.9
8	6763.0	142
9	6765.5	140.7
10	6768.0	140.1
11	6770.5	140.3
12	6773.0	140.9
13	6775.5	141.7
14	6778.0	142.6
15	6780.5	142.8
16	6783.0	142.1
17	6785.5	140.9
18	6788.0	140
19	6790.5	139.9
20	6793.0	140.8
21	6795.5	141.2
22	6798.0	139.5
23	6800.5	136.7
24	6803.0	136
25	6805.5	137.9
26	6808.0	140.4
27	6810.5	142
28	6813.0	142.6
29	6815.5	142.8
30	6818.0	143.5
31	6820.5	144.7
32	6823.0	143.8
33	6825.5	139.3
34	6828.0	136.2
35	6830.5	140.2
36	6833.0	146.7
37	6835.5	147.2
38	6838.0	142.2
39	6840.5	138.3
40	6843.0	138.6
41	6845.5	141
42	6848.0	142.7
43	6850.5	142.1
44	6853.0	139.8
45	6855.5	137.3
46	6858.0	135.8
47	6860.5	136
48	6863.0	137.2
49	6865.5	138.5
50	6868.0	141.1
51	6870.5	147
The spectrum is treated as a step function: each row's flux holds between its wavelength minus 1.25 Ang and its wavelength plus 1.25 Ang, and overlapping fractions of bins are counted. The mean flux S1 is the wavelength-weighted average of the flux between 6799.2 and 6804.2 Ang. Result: 136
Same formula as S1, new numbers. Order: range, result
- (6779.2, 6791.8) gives 141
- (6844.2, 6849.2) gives 142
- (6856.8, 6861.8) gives 136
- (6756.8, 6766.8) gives 142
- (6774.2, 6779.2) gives 142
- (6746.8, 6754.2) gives 143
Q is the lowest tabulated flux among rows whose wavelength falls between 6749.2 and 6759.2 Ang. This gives 143.8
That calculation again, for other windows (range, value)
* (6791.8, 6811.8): 136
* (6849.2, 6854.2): 139.8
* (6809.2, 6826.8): 139.3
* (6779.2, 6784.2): 142.1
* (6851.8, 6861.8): 135.8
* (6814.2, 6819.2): 142.8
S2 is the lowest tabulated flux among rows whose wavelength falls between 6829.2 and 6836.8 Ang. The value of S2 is 140.2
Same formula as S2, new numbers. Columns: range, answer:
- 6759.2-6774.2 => 140.1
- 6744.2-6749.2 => 136.4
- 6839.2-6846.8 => 138.3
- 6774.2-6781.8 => 141.7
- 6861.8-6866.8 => 137.2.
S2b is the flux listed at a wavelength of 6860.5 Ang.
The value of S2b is 136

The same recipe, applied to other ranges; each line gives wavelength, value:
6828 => 136.2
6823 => 143.8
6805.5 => 137.9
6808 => 140.4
